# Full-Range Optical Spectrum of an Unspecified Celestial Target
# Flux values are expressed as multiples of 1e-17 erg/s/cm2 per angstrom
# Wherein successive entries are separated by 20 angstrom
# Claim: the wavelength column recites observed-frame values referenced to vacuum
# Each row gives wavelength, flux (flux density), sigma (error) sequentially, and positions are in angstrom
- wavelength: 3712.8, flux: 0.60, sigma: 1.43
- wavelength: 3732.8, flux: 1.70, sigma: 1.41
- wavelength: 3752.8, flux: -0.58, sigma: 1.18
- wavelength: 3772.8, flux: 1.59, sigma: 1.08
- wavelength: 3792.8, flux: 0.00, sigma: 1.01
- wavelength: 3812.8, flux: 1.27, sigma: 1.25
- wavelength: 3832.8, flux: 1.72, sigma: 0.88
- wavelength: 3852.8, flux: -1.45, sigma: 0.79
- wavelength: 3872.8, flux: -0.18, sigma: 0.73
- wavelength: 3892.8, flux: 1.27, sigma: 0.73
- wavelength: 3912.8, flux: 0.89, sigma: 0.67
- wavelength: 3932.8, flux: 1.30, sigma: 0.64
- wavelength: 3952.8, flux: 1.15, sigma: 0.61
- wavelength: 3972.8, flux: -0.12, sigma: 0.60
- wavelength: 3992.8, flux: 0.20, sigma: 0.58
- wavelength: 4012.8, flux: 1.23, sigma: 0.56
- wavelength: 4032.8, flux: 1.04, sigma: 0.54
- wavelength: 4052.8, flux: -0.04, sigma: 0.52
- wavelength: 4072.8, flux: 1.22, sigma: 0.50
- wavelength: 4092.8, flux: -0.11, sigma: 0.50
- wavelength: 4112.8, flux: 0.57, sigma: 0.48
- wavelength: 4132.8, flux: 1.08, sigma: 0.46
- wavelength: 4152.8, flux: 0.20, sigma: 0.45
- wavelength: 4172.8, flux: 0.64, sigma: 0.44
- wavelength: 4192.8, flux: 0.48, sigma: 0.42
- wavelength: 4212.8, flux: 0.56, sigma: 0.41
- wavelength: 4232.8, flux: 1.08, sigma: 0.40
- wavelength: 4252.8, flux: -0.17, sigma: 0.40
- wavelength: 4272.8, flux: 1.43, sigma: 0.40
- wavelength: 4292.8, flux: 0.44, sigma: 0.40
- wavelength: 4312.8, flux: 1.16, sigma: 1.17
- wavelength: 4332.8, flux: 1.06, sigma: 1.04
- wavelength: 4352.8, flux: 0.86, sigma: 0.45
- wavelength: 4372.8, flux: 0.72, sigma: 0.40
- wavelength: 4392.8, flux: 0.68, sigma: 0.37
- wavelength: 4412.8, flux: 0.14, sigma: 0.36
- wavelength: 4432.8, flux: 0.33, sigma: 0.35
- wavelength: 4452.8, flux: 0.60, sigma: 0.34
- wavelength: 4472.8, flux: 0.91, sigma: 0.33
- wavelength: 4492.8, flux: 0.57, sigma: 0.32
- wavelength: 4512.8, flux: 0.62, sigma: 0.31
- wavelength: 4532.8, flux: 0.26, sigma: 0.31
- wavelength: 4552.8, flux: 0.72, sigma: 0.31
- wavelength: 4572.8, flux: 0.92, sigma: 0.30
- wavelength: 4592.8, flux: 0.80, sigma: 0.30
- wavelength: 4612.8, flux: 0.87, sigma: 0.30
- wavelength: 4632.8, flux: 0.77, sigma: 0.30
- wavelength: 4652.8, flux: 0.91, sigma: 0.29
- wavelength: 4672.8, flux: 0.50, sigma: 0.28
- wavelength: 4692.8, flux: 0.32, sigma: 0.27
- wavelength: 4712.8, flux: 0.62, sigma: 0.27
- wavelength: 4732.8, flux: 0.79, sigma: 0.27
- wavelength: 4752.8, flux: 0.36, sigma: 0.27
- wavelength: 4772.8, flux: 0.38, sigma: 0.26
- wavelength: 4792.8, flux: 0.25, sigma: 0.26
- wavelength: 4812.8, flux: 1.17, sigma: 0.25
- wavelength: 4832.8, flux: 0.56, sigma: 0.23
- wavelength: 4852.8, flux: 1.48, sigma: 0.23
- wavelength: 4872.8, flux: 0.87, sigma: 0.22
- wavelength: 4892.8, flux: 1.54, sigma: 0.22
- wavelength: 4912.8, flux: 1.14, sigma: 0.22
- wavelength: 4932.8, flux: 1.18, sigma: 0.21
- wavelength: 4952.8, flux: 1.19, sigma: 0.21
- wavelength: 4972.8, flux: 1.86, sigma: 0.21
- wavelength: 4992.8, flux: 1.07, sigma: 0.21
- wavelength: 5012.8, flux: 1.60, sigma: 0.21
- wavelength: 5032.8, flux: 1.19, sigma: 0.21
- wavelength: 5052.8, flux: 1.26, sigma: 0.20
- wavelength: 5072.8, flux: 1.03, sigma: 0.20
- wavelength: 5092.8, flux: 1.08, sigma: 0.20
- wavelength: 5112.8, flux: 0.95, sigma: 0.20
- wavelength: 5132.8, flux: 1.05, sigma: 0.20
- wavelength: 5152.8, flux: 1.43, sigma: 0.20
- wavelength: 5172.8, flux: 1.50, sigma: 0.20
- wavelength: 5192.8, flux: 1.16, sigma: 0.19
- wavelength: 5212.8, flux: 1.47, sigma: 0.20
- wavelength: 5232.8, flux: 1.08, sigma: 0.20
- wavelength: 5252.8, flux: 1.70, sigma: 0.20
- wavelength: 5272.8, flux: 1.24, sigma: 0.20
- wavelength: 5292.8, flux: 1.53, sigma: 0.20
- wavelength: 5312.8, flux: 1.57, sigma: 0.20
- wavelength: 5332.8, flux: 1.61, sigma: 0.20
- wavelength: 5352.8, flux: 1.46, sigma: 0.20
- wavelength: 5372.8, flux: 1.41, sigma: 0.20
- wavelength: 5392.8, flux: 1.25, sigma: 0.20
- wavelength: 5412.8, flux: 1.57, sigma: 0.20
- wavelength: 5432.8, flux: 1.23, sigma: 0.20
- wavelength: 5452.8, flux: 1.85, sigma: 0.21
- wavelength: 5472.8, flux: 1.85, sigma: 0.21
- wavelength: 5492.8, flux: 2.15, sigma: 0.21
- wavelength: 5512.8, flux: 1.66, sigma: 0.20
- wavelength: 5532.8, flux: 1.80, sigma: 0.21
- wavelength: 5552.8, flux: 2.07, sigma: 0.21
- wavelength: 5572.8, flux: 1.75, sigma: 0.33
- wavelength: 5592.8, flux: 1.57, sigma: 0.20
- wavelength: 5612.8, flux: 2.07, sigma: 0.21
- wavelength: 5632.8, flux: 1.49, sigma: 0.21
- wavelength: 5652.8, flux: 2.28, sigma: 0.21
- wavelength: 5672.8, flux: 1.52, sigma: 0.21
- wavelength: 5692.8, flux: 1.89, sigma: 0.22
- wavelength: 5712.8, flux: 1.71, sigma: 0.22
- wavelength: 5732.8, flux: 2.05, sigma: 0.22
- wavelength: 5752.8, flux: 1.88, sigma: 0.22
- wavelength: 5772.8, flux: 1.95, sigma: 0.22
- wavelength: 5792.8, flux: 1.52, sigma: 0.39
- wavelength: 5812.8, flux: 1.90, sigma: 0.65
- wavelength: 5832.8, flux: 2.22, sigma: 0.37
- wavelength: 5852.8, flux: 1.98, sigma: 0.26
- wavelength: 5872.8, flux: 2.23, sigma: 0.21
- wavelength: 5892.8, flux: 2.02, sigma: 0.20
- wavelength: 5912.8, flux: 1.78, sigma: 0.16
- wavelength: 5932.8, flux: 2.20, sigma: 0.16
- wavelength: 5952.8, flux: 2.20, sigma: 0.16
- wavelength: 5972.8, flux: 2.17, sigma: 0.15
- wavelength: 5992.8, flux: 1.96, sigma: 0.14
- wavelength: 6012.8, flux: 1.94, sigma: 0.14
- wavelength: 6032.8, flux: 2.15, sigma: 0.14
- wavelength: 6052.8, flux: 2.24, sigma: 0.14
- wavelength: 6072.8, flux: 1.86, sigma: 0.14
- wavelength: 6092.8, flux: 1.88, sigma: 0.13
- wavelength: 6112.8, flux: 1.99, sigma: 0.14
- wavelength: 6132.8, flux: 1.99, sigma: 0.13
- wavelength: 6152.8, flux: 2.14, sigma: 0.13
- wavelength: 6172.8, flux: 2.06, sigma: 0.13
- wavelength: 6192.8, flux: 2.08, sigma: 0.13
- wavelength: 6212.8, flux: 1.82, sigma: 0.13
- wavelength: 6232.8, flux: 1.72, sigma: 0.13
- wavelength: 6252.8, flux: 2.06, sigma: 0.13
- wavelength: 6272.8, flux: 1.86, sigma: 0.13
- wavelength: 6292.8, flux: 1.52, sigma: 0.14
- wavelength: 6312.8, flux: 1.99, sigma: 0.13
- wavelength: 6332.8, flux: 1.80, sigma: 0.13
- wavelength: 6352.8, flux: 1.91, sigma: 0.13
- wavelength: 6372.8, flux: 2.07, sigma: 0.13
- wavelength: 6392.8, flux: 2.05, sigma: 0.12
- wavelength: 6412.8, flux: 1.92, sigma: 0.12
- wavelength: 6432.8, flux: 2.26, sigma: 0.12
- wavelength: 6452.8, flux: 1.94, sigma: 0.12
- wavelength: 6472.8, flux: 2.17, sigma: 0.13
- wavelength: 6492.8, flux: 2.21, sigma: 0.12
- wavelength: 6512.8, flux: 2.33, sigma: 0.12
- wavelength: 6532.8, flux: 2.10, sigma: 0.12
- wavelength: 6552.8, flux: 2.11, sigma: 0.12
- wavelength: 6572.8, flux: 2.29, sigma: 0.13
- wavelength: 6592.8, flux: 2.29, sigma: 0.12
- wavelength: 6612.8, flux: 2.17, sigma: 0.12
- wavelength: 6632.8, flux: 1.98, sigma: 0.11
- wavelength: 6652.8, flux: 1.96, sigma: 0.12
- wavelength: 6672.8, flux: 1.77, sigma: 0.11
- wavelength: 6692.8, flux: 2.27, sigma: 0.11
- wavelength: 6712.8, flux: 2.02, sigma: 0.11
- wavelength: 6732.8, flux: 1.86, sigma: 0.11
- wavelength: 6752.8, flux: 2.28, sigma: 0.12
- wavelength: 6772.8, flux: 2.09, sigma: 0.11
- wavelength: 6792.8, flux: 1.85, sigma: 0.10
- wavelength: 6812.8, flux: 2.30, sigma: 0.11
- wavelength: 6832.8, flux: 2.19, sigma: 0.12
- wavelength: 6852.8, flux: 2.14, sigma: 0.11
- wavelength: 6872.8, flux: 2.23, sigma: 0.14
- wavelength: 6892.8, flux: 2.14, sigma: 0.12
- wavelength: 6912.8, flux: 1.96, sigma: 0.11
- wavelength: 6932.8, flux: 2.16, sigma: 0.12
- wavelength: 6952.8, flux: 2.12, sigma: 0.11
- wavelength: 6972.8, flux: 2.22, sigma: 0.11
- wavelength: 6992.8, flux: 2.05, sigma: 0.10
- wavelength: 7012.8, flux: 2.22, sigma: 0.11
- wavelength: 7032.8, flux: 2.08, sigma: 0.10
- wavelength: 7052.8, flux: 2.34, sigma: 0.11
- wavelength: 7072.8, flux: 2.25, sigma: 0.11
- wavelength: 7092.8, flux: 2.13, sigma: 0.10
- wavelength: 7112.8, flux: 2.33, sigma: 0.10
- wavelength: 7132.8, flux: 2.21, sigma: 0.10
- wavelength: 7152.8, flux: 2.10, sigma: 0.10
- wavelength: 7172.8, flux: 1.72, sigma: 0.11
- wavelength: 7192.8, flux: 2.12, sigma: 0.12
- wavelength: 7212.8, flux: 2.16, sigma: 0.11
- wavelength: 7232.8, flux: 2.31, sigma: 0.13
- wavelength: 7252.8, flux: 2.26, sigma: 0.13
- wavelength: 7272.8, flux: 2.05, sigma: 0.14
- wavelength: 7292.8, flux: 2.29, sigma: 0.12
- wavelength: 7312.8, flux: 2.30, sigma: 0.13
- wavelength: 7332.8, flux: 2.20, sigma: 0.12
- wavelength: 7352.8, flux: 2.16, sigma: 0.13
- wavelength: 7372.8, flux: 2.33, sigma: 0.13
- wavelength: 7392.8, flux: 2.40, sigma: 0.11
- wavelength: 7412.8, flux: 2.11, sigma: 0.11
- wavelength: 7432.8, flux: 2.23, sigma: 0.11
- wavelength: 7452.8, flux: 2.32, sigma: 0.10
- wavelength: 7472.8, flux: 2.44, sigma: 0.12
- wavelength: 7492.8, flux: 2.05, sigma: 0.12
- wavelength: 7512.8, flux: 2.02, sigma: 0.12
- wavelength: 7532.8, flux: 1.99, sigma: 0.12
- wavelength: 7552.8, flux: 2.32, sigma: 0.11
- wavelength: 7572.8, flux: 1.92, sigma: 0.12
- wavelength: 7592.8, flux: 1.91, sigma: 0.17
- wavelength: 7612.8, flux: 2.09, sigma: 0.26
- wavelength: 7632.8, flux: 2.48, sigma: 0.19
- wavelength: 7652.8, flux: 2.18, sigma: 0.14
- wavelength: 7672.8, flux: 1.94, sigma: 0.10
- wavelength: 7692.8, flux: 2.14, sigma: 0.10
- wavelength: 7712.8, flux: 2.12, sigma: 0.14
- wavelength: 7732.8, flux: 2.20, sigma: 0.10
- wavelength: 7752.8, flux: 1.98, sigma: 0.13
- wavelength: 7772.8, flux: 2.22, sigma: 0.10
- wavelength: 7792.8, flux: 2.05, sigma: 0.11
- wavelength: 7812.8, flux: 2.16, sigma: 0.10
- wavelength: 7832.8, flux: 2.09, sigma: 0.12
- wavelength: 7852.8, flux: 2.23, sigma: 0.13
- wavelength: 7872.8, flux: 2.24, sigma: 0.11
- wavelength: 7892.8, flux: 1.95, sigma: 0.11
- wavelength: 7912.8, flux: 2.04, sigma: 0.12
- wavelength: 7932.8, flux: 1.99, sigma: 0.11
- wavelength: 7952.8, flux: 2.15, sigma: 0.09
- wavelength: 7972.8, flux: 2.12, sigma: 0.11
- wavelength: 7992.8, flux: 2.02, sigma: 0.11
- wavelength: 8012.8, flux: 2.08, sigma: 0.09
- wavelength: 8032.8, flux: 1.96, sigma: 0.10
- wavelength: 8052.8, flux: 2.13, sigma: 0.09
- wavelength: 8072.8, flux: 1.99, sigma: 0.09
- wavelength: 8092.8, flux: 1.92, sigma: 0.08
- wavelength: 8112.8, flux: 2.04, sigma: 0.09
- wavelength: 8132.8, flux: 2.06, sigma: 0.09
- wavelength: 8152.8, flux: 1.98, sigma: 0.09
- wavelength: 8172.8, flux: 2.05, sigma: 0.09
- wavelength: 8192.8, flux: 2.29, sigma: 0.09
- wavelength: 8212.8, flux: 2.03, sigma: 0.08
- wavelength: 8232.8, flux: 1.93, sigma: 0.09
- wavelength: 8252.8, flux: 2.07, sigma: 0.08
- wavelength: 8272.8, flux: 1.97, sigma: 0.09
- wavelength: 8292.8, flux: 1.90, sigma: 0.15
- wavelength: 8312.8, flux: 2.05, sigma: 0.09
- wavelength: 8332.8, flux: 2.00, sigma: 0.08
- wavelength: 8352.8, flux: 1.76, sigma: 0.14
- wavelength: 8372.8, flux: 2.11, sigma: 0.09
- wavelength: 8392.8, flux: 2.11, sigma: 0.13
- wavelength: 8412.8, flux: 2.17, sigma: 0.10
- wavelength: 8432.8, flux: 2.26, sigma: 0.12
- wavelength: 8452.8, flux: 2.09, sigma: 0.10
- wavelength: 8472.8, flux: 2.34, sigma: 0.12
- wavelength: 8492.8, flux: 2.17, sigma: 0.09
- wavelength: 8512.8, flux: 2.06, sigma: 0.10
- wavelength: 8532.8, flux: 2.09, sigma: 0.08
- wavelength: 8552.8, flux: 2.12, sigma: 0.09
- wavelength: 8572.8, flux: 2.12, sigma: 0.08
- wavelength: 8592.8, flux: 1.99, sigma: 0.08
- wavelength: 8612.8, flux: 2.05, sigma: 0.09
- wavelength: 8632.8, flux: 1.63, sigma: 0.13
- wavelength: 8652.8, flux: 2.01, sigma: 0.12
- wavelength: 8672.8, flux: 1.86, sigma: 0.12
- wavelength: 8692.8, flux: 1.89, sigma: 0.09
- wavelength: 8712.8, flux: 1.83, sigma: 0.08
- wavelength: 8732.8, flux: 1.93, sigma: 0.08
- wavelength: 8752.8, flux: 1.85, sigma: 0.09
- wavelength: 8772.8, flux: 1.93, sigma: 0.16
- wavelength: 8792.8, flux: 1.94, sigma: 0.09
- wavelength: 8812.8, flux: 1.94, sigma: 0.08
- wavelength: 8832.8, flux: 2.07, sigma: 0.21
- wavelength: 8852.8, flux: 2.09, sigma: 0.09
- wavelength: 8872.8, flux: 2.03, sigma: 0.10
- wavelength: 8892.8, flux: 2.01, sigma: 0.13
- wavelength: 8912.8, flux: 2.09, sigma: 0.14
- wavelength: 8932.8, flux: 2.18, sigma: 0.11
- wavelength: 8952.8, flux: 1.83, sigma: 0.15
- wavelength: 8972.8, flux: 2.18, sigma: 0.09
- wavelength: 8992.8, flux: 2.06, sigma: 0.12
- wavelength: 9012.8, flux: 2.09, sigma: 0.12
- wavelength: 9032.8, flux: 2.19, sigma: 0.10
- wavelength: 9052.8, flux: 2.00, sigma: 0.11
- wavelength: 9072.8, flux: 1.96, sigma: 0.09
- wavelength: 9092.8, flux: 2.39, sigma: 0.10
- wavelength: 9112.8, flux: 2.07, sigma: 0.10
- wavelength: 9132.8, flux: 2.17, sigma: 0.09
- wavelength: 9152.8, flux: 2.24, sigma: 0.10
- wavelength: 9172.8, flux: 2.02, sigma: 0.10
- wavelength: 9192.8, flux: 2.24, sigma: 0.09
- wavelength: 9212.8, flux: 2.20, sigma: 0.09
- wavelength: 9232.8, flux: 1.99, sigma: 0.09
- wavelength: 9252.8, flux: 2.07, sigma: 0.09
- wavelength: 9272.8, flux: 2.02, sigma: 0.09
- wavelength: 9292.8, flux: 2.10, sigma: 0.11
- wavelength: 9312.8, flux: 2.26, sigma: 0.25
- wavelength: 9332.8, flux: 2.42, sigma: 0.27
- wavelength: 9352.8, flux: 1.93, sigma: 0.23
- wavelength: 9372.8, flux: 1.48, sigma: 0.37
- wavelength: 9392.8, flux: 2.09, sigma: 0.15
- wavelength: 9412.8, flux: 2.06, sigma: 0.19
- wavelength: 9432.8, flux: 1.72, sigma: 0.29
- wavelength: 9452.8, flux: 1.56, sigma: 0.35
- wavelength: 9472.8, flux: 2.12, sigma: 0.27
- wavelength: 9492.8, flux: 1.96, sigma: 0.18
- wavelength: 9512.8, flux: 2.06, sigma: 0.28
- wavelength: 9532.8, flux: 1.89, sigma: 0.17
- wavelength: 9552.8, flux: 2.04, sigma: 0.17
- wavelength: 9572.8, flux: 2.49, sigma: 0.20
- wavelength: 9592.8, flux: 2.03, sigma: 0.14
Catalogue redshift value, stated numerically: 0.22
